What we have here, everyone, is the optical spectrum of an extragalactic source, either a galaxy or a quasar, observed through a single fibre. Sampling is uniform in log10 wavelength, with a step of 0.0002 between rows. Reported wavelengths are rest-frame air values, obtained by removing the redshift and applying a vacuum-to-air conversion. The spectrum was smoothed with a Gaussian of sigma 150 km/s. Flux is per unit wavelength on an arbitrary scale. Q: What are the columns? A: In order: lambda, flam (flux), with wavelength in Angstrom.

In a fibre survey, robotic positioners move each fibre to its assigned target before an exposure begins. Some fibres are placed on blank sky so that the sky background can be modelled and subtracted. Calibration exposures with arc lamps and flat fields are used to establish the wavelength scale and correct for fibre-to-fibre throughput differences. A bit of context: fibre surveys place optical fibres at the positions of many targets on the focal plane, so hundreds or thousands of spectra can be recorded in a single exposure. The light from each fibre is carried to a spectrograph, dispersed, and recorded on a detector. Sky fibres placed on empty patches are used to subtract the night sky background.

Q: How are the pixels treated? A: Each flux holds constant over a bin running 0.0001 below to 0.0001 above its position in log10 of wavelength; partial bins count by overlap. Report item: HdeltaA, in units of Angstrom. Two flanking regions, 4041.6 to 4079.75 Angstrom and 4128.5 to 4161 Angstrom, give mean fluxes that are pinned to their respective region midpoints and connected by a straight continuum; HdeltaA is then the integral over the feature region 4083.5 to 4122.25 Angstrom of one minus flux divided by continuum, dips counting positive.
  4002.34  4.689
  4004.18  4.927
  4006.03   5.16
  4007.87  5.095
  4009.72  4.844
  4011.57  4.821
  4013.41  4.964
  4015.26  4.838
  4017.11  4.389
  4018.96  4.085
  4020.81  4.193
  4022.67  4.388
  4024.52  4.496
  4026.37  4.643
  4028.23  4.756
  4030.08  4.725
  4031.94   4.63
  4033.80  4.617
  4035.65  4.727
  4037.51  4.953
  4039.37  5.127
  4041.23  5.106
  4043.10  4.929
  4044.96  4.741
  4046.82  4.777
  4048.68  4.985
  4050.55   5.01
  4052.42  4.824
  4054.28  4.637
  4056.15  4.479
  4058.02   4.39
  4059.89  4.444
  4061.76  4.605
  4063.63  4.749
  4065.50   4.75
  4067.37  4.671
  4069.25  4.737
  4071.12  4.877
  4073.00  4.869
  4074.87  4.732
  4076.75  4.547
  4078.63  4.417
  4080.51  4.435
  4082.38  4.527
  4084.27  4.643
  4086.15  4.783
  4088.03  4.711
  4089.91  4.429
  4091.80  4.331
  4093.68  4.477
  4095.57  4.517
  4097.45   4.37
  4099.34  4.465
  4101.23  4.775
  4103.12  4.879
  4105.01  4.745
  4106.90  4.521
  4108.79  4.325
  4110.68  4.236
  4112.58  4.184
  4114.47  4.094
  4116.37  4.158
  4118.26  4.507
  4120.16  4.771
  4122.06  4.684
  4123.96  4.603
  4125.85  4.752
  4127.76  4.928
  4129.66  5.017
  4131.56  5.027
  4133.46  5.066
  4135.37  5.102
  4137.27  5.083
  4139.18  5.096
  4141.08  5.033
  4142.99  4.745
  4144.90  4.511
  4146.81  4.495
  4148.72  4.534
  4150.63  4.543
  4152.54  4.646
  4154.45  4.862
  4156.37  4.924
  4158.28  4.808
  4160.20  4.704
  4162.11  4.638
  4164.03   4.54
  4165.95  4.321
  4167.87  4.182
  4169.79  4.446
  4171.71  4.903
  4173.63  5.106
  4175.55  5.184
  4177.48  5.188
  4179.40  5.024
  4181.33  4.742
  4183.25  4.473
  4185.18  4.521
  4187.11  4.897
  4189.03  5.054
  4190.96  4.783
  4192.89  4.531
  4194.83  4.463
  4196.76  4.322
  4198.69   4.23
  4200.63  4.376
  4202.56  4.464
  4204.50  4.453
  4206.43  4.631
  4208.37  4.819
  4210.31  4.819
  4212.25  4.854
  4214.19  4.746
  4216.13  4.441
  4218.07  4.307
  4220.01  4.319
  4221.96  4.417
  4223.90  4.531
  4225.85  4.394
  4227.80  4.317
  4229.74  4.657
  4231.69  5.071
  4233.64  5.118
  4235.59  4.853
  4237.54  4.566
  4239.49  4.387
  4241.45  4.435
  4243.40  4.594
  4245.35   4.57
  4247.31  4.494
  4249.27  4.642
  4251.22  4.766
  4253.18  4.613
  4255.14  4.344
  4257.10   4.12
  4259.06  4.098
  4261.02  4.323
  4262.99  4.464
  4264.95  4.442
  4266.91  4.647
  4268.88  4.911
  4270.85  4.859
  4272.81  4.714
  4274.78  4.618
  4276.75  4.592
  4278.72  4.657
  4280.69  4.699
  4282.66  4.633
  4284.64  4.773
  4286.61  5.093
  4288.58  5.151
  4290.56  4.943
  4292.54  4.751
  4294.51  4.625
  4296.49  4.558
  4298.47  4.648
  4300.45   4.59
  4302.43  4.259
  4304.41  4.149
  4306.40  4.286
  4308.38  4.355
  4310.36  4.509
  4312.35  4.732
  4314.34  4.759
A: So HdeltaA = 2.2 Angstrom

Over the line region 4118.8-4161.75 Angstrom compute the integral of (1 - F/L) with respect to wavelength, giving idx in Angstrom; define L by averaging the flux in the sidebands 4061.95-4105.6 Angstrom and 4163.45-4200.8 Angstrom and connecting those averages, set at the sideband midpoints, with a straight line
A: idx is -1.5 Angstrom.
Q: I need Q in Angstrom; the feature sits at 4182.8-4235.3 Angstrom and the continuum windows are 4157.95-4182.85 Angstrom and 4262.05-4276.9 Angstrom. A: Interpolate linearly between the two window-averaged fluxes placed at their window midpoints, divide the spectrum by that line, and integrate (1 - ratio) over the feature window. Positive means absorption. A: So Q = 1.3 Angstrom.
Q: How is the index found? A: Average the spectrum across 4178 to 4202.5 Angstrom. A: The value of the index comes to 4.62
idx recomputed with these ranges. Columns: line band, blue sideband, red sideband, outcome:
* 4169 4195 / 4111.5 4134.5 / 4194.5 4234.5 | -1.3 Angstrom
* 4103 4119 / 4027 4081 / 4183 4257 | 1.0 Angstrom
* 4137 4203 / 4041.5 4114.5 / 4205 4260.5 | -1.5 Angstrom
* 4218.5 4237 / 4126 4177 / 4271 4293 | 0.6 Angstrom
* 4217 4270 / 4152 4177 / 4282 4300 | 2.6 Angstrom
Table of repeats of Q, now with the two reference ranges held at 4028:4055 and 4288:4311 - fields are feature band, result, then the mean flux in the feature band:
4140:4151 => 0.17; 4.66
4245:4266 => 0.76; 4.44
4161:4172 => 0.52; 4.48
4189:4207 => 0.65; 4.5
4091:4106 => 0.65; 4.57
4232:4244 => -0.15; 4.68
